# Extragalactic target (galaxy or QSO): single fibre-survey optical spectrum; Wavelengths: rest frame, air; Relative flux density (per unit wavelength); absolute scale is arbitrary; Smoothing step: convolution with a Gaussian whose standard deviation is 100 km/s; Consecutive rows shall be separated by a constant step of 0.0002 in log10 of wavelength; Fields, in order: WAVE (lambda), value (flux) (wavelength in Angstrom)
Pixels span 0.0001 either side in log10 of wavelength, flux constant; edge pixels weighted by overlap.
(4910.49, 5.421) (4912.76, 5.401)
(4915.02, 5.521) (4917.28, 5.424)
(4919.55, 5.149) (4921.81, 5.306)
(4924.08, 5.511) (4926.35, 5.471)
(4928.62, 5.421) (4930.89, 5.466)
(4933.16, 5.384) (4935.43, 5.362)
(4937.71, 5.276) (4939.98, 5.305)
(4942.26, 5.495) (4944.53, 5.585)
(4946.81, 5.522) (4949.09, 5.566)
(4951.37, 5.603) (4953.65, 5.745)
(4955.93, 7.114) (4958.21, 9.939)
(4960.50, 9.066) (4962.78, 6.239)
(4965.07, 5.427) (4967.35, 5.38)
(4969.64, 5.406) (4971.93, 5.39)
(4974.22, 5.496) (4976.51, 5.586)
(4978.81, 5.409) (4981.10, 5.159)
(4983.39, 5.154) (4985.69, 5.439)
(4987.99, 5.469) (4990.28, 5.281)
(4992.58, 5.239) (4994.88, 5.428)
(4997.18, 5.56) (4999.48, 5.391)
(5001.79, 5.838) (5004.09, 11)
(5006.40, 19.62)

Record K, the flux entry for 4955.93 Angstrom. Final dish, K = 7.114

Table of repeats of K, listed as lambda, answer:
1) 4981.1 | 5.159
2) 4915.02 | 5.521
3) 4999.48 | 5.391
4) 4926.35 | 5.471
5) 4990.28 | 5.281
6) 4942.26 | 5.495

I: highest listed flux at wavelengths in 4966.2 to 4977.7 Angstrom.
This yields 5.586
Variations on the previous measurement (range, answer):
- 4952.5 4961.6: 9.939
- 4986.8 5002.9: 5.838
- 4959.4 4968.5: 9.066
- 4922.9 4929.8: 5.511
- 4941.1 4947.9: 5.585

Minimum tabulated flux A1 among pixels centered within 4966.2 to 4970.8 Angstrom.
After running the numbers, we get 5.38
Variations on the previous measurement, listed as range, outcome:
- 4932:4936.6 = 5.362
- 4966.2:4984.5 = 5.154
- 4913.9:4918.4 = 5.424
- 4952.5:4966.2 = 5.427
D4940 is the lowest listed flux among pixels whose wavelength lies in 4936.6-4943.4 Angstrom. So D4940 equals 5.276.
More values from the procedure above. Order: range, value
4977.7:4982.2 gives 5.159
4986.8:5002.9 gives 5.239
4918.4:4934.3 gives 5.149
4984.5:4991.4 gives 5.281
